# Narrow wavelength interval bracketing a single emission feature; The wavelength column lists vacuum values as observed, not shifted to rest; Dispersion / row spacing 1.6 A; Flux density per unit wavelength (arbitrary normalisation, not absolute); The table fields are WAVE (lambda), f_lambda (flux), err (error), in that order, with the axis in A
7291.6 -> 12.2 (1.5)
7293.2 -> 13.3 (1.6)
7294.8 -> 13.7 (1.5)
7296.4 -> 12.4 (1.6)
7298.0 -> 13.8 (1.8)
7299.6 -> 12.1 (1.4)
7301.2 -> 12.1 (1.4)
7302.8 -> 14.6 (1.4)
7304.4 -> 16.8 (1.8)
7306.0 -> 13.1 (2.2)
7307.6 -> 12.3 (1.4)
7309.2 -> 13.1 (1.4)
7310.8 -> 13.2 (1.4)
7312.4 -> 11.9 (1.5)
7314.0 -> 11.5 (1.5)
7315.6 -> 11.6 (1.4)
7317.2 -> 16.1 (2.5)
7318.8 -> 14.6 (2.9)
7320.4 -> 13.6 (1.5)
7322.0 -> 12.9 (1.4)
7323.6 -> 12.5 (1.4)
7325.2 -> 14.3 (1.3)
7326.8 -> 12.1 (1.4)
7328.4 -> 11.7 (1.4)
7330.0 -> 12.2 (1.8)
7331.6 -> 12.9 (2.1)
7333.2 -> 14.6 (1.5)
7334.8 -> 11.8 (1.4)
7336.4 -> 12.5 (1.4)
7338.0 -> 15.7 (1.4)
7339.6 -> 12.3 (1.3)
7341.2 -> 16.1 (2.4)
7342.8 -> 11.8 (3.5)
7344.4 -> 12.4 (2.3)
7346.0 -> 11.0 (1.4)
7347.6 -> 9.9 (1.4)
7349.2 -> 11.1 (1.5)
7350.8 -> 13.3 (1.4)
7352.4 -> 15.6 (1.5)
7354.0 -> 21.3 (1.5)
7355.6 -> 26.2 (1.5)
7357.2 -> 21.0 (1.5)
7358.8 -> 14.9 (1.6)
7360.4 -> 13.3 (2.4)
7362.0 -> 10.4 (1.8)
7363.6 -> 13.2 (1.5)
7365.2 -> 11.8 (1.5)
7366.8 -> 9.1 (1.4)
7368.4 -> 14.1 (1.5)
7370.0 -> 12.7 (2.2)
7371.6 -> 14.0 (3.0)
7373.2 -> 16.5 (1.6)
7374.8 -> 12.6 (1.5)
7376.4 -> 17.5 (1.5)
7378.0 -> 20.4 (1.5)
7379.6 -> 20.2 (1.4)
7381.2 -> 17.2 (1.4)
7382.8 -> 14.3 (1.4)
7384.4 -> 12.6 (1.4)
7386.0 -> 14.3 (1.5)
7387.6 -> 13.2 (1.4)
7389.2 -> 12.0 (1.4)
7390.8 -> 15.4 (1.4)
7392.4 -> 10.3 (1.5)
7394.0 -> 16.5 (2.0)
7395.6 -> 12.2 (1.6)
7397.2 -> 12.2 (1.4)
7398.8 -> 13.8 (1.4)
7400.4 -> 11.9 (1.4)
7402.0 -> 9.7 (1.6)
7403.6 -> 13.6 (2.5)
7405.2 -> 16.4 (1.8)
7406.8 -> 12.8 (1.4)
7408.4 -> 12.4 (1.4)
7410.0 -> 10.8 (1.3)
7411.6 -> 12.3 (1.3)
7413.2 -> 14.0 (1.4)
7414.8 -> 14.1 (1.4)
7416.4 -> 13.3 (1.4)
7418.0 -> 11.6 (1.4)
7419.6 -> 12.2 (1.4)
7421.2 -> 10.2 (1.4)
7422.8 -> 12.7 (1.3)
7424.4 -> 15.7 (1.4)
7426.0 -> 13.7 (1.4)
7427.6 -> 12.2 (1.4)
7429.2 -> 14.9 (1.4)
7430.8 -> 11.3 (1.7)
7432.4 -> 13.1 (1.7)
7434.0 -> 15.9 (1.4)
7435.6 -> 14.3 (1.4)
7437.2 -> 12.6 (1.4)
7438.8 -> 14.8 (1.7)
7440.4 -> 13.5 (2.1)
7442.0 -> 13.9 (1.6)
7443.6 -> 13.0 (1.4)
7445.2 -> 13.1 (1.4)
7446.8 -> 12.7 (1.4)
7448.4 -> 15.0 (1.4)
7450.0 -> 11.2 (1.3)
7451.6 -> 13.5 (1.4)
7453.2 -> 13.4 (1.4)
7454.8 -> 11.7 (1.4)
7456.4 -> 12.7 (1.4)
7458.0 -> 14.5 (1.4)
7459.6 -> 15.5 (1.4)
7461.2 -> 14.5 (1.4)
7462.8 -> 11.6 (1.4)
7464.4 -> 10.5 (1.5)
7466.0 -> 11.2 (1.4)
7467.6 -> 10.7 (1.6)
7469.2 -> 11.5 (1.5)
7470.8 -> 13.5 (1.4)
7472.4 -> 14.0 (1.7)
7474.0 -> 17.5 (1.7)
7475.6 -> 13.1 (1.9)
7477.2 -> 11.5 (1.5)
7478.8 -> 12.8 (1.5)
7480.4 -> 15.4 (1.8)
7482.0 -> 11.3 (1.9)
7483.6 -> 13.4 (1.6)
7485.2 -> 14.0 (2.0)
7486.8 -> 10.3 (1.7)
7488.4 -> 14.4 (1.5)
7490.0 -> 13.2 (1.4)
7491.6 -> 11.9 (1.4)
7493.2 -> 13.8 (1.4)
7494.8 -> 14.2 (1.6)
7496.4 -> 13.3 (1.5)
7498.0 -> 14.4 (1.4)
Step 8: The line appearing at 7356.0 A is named H-alpha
